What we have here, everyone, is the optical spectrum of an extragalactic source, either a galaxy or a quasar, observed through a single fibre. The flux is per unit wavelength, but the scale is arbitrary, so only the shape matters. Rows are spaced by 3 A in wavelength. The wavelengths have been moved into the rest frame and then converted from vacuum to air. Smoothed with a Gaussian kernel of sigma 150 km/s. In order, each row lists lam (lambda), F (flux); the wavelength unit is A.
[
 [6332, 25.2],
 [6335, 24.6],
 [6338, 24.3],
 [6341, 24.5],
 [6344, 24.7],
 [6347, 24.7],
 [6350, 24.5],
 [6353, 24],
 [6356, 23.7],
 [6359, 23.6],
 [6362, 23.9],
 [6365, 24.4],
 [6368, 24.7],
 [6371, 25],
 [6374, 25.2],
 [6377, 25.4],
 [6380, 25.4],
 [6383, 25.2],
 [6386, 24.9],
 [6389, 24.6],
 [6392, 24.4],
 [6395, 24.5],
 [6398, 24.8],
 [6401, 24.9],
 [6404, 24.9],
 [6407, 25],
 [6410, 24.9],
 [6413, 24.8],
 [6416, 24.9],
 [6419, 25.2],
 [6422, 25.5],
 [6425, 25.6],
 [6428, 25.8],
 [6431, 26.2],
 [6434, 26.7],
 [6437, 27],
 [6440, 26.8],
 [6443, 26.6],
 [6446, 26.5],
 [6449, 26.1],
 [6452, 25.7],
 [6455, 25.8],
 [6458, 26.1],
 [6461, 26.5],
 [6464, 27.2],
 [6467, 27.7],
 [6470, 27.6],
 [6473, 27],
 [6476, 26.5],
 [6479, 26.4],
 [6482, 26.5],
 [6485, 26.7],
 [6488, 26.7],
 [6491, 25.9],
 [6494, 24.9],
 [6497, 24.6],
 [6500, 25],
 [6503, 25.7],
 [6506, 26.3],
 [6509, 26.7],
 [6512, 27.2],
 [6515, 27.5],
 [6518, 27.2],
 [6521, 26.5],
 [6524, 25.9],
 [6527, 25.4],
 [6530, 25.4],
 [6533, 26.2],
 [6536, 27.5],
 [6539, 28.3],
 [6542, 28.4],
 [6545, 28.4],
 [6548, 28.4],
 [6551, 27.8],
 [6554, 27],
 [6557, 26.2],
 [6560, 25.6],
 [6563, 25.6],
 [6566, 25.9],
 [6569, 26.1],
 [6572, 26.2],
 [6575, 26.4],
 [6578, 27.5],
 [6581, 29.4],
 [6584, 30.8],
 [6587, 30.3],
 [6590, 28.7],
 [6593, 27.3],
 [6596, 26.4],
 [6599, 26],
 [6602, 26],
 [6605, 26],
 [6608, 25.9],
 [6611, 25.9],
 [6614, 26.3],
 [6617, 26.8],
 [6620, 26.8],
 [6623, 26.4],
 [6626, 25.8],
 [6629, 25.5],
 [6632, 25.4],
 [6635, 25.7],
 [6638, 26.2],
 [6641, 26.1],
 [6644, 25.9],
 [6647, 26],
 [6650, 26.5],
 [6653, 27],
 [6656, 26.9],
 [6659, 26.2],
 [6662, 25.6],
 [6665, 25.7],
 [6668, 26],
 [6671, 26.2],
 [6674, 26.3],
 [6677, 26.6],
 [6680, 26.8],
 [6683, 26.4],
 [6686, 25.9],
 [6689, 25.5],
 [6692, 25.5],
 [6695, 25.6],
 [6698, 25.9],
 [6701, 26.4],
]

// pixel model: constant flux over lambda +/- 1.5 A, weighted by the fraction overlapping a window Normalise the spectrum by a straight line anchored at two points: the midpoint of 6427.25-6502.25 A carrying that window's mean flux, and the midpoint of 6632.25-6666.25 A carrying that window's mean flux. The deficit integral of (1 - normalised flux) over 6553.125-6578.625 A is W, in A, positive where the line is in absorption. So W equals 0.01 A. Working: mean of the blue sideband 26.3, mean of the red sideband 26.1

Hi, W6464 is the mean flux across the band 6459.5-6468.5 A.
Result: 27.1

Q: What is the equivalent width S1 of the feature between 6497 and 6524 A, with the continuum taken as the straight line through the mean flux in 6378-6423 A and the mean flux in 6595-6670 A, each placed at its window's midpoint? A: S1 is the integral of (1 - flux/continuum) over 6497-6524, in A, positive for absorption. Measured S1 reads -0.9 A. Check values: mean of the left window 24.9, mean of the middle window 26.4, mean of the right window 26.1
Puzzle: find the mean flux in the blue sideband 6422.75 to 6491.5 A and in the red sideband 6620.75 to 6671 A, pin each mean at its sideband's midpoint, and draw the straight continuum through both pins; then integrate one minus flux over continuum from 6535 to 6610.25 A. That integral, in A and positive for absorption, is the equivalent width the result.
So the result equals -3.0 A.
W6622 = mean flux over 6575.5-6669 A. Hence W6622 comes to 26.7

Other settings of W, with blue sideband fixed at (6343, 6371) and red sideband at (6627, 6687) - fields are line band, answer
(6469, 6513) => -1.9 A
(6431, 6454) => -1.5 A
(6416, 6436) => -0.9 A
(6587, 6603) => -0.9 A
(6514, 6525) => -0.6 A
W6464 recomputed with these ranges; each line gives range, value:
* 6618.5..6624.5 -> 26.6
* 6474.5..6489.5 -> 26.6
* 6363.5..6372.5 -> 24.7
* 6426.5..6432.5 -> 26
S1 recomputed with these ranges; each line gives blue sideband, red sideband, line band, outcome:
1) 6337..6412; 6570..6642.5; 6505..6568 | -1.6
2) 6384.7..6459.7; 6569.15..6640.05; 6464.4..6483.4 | -0.8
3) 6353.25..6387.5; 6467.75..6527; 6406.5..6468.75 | -1.2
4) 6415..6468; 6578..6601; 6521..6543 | 0.7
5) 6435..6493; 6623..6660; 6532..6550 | -1.0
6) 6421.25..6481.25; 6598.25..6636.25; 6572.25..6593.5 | -2.0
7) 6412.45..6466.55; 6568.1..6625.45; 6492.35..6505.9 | 0.7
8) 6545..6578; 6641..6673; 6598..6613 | 0.3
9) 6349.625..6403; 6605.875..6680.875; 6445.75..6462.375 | -0.7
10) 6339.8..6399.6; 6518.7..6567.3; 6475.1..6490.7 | -0.3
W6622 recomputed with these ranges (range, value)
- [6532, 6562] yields 27.4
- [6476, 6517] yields 26.2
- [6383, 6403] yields 24.7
